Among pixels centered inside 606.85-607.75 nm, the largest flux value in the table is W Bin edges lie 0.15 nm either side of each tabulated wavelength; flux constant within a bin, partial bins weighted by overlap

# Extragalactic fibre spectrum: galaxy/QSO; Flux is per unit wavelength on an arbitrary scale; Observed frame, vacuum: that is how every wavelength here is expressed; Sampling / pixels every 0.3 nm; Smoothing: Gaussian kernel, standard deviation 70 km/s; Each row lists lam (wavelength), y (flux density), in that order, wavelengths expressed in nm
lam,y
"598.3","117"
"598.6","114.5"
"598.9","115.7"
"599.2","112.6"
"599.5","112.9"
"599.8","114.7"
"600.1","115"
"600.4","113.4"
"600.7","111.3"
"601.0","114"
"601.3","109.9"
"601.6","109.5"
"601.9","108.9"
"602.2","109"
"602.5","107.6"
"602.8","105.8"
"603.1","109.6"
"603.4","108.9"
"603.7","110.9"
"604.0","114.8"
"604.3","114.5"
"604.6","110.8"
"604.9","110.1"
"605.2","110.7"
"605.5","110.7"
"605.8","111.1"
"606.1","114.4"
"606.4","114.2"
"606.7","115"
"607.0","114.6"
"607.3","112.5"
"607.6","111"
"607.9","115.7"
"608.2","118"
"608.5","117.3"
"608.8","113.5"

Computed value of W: 114.6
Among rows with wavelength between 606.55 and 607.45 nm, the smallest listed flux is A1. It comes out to 112.5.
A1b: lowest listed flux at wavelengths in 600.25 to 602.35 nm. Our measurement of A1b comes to 108.9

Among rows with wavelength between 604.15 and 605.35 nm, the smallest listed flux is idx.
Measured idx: 110.1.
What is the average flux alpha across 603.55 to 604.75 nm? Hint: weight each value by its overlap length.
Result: 113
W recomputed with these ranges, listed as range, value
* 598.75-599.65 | 115.7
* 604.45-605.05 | 110.8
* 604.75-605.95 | 111.1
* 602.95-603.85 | 110.9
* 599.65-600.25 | 115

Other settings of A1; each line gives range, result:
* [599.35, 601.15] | 111.3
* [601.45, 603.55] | 105.8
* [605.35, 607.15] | 110.7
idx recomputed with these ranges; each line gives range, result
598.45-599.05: 114.5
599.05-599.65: 112.6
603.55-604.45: 110.9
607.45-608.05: 111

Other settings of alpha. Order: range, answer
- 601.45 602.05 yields 109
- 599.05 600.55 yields 114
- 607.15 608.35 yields 114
